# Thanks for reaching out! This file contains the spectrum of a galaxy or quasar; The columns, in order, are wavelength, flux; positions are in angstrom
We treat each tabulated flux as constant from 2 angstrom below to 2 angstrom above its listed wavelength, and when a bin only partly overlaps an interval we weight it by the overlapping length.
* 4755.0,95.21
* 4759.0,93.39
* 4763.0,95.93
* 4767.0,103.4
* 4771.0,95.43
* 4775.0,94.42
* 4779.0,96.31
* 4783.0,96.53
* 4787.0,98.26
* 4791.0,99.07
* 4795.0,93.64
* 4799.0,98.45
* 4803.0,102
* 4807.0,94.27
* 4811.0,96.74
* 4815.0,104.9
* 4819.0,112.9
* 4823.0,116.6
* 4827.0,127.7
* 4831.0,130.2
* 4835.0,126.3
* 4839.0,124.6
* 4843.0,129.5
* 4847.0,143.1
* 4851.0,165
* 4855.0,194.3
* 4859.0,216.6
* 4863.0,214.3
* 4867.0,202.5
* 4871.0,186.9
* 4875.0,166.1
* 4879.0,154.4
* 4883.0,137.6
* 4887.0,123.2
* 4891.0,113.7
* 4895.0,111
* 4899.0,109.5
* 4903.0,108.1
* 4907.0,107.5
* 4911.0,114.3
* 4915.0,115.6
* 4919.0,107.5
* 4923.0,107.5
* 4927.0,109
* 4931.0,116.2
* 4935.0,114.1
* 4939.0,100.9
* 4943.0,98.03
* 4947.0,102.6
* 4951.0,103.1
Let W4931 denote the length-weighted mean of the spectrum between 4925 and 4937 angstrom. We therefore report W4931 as 113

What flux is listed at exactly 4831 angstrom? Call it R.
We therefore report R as 130.2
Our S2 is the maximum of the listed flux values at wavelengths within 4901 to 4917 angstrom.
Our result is 115.6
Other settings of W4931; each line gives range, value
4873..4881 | 160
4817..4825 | 115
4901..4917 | 111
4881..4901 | 119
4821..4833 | 125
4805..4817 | 98.6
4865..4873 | 195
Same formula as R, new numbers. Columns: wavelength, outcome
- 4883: 137.6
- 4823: 116.6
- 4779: 96.31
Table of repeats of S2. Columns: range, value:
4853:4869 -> 216.6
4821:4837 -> 130.2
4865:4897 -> 202.5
